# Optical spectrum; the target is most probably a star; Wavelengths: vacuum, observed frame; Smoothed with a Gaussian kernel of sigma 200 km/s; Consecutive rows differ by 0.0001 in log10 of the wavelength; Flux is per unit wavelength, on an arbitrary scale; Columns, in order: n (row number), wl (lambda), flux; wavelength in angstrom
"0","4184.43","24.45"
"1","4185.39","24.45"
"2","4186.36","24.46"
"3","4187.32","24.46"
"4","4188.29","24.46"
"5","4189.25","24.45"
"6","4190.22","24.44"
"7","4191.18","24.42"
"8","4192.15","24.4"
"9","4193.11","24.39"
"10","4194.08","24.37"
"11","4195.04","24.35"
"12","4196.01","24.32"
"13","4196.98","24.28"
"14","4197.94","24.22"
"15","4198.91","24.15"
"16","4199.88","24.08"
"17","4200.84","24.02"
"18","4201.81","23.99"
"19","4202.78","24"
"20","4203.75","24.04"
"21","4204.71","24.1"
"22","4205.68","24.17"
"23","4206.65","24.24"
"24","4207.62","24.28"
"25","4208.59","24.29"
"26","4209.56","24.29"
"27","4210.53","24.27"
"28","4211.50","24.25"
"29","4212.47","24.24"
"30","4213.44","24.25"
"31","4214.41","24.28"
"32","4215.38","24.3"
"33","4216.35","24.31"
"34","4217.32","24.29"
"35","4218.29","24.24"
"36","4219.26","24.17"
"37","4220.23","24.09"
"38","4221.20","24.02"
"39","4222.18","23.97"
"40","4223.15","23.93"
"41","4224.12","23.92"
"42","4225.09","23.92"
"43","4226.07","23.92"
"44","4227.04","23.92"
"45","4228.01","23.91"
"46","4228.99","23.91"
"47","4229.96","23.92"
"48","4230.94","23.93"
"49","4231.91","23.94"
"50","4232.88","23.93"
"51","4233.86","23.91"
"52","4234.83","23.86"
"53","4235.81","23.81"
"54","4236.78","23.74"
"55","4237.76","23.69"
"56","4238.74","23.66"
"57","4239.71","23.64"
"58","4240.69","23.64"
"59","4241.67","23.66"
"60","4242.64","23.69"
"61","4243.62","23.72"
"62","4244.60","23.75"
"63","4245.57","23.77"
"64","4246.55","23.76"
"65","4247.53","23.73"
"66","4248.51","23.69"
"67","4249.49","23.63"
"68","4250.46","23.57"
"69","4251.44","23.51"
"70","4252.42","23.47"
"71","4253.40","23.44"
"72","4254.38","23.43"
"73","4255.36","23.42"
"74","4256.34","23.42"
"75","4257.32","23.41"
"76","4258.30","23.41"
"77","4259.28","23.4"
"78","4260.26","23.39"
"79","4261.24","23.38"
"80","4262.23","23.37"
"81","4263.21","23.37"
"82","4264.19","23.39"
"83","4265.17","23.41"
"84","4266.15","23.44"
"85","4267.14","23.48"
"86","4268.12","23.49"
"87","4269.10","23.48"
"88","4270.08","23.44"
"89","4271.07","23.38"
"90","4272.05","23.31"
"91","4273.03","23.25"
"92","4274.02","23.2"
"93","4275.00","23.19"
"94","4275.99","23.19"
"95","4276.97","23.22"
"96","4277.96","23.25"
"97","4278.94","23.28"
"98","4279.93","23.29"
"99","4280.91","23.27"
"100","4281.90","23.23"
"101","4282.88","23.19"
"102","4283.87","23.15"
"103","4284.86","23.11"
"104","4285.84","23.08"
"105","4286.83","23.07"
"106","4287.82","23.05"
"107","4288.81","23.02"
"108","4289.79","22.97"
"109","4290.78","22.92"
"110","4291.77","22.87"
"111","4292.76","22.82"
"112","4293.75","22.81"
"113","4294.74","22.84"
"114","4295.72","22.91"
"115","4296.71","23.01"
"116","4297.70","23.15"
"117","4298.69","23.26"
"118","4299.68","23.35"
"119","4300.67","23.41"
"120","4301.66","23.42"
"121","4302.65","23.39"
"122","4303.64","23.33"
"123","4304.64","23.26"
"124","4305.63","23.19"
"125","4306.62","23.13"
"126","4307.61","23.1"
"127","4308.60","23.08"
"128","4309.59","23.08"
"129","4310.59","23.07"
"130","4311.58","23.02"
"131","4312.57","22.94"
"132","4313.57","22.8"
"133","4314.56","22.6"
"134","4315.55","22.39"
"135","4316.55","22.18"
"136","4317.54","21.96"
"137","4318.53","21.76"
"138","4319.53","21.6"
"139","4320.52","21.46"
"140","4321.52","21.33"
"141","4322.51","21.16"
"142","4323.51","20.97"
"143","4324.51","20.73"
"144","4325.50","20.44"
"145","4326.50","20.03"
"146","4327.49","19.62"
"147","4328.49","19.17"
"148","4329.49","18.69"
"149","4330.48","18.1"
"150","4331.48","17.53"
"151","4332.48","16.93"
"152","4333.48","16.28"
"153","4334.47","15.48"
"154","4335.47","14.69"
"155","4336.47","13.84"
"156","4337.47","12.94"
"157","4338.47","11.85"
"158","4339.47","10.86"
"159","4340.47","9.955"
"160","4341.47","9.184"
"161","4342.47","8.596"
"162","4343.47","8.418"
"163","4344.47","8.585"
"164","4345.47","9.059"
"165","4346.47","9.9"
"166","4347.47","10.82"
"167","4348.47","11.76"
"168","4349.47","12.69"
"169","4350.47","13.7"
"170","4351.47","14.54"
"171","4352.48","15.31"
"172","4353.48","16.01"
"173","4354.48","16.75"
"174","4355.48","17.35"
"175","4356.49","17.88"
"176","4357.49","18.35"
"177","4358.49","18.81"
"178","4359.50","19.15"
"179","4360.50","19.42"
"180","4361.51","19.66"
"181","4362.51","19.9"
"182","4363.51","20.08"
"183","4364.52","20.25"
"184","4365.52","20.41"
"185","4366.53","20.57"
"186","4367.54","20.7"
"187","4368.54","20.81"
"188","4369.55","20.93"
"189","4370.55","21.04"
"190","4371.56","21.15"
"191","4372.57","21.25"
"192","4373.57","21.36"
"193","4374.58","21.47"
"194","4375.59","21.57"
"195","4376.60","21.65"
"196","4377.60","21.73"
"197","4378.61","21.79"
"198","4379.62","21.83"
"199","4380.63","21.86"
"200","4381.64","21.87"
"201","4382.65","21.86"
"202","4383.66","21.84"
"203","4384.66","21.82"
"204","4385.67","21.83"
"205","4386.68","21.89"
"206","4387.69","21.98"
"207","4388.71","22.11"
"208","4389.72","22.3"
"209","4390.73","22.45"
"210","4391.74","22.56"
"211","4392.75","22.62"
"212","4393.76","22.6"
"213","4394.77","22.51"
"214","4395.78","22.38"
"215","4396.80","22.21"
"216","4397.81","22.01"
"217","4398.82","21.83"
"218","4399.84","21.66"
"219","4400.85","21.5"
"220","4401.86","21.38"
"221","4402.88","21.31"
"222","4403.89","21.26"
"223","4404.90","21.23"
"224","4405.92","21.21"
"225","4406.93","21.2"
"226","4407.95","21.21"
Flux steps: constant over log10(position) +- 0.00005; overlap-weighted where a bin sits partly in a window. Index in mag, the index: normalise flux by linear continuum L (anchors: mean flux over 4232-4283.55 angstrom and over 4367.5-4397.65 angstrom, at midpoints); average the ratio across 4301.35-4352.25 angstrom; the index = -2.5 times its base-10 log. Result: 0.26 mag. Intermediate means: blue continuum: 23.5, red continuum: 21.8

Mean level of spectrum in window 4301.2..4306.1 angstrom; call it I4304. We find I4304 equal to 23.3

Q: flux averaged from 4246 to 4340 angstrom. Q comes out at 22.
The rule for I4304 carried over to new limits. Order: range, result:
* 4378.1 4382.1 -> 21.8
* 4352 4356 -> 16.4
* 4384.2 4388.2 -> 21.9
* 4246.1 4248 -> 23.7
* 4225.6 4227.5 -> 24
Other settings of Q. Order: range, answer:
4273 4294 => 23.1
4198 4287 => 23.7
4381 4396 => 22.2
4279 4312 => 23.1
